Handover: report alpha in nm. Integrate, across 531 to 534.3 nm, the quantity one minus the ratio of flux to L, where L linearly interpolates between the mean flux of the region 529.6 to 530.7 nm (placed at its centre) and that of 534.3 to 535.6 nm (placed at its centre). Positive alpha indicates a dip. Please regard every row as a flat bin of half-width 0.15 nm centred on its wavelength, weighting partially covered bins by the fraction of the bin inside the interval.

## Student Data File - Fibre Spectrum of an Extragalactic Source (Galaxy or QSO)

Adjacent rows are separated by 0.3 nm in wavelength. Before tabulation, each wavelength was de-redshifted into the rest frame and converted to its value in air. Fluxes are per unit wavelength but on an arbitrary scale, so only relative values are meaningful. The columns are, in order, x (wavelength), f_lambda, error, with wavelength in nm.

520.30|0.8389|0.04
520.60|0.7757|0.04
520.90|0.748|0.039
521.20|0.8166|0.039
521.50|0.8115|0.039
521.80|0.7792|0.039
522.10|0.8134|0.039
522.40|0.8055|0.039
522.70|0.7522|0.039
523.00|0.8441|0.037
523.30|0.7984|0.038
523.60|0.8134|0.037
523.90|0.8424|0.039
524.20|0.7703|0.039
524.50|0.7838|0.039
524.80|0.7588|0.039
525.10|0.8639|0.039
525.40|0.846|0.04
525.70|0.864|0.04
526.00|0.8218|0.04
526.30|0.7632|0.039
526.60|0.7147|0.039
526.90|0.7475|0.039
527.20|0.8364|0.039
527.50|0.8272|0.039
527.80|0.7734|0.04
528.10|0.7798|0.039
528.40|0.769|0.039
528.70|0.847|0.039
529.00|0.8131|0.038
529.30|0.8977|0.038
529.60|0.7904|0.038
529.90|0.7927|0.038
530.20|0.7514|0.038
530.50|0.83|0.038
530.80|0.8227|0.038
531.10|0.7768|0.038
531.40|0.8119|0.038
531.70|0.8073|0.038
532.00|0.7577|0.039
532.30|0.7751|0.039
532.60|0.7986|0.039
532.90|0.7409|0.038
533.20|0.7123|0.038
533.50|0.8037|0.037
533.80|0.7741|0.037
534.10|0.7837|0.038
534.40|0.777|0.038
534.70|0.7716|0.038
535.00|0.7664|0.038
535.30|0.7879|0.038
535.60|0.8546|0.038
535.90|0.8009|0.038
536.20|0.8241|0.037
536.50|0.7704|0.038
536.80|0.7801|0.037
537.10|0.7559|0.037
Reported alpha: 0.05 nm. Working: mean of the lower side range 0.793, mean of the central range 0.777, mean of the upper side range 0.785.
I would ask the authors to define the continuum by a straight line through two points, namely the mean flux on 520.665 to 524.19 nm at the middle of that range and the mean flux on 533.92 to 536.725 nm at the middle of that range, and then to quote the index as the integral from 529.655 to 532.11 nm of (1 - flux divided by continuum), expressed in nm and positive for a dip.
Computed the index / 0.00 nm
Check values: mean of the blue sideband 0.8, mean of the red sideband 0.792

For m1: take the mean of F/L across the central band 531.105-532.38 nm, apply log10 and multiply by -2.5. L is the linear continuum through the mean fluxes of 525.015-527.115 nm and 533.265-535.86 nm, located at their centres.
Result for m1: 0.01 mag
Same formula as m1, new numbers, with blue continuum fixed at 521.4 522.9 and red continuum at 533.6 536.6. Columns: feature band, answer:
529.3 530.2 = -0.01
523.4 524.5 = -0.02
